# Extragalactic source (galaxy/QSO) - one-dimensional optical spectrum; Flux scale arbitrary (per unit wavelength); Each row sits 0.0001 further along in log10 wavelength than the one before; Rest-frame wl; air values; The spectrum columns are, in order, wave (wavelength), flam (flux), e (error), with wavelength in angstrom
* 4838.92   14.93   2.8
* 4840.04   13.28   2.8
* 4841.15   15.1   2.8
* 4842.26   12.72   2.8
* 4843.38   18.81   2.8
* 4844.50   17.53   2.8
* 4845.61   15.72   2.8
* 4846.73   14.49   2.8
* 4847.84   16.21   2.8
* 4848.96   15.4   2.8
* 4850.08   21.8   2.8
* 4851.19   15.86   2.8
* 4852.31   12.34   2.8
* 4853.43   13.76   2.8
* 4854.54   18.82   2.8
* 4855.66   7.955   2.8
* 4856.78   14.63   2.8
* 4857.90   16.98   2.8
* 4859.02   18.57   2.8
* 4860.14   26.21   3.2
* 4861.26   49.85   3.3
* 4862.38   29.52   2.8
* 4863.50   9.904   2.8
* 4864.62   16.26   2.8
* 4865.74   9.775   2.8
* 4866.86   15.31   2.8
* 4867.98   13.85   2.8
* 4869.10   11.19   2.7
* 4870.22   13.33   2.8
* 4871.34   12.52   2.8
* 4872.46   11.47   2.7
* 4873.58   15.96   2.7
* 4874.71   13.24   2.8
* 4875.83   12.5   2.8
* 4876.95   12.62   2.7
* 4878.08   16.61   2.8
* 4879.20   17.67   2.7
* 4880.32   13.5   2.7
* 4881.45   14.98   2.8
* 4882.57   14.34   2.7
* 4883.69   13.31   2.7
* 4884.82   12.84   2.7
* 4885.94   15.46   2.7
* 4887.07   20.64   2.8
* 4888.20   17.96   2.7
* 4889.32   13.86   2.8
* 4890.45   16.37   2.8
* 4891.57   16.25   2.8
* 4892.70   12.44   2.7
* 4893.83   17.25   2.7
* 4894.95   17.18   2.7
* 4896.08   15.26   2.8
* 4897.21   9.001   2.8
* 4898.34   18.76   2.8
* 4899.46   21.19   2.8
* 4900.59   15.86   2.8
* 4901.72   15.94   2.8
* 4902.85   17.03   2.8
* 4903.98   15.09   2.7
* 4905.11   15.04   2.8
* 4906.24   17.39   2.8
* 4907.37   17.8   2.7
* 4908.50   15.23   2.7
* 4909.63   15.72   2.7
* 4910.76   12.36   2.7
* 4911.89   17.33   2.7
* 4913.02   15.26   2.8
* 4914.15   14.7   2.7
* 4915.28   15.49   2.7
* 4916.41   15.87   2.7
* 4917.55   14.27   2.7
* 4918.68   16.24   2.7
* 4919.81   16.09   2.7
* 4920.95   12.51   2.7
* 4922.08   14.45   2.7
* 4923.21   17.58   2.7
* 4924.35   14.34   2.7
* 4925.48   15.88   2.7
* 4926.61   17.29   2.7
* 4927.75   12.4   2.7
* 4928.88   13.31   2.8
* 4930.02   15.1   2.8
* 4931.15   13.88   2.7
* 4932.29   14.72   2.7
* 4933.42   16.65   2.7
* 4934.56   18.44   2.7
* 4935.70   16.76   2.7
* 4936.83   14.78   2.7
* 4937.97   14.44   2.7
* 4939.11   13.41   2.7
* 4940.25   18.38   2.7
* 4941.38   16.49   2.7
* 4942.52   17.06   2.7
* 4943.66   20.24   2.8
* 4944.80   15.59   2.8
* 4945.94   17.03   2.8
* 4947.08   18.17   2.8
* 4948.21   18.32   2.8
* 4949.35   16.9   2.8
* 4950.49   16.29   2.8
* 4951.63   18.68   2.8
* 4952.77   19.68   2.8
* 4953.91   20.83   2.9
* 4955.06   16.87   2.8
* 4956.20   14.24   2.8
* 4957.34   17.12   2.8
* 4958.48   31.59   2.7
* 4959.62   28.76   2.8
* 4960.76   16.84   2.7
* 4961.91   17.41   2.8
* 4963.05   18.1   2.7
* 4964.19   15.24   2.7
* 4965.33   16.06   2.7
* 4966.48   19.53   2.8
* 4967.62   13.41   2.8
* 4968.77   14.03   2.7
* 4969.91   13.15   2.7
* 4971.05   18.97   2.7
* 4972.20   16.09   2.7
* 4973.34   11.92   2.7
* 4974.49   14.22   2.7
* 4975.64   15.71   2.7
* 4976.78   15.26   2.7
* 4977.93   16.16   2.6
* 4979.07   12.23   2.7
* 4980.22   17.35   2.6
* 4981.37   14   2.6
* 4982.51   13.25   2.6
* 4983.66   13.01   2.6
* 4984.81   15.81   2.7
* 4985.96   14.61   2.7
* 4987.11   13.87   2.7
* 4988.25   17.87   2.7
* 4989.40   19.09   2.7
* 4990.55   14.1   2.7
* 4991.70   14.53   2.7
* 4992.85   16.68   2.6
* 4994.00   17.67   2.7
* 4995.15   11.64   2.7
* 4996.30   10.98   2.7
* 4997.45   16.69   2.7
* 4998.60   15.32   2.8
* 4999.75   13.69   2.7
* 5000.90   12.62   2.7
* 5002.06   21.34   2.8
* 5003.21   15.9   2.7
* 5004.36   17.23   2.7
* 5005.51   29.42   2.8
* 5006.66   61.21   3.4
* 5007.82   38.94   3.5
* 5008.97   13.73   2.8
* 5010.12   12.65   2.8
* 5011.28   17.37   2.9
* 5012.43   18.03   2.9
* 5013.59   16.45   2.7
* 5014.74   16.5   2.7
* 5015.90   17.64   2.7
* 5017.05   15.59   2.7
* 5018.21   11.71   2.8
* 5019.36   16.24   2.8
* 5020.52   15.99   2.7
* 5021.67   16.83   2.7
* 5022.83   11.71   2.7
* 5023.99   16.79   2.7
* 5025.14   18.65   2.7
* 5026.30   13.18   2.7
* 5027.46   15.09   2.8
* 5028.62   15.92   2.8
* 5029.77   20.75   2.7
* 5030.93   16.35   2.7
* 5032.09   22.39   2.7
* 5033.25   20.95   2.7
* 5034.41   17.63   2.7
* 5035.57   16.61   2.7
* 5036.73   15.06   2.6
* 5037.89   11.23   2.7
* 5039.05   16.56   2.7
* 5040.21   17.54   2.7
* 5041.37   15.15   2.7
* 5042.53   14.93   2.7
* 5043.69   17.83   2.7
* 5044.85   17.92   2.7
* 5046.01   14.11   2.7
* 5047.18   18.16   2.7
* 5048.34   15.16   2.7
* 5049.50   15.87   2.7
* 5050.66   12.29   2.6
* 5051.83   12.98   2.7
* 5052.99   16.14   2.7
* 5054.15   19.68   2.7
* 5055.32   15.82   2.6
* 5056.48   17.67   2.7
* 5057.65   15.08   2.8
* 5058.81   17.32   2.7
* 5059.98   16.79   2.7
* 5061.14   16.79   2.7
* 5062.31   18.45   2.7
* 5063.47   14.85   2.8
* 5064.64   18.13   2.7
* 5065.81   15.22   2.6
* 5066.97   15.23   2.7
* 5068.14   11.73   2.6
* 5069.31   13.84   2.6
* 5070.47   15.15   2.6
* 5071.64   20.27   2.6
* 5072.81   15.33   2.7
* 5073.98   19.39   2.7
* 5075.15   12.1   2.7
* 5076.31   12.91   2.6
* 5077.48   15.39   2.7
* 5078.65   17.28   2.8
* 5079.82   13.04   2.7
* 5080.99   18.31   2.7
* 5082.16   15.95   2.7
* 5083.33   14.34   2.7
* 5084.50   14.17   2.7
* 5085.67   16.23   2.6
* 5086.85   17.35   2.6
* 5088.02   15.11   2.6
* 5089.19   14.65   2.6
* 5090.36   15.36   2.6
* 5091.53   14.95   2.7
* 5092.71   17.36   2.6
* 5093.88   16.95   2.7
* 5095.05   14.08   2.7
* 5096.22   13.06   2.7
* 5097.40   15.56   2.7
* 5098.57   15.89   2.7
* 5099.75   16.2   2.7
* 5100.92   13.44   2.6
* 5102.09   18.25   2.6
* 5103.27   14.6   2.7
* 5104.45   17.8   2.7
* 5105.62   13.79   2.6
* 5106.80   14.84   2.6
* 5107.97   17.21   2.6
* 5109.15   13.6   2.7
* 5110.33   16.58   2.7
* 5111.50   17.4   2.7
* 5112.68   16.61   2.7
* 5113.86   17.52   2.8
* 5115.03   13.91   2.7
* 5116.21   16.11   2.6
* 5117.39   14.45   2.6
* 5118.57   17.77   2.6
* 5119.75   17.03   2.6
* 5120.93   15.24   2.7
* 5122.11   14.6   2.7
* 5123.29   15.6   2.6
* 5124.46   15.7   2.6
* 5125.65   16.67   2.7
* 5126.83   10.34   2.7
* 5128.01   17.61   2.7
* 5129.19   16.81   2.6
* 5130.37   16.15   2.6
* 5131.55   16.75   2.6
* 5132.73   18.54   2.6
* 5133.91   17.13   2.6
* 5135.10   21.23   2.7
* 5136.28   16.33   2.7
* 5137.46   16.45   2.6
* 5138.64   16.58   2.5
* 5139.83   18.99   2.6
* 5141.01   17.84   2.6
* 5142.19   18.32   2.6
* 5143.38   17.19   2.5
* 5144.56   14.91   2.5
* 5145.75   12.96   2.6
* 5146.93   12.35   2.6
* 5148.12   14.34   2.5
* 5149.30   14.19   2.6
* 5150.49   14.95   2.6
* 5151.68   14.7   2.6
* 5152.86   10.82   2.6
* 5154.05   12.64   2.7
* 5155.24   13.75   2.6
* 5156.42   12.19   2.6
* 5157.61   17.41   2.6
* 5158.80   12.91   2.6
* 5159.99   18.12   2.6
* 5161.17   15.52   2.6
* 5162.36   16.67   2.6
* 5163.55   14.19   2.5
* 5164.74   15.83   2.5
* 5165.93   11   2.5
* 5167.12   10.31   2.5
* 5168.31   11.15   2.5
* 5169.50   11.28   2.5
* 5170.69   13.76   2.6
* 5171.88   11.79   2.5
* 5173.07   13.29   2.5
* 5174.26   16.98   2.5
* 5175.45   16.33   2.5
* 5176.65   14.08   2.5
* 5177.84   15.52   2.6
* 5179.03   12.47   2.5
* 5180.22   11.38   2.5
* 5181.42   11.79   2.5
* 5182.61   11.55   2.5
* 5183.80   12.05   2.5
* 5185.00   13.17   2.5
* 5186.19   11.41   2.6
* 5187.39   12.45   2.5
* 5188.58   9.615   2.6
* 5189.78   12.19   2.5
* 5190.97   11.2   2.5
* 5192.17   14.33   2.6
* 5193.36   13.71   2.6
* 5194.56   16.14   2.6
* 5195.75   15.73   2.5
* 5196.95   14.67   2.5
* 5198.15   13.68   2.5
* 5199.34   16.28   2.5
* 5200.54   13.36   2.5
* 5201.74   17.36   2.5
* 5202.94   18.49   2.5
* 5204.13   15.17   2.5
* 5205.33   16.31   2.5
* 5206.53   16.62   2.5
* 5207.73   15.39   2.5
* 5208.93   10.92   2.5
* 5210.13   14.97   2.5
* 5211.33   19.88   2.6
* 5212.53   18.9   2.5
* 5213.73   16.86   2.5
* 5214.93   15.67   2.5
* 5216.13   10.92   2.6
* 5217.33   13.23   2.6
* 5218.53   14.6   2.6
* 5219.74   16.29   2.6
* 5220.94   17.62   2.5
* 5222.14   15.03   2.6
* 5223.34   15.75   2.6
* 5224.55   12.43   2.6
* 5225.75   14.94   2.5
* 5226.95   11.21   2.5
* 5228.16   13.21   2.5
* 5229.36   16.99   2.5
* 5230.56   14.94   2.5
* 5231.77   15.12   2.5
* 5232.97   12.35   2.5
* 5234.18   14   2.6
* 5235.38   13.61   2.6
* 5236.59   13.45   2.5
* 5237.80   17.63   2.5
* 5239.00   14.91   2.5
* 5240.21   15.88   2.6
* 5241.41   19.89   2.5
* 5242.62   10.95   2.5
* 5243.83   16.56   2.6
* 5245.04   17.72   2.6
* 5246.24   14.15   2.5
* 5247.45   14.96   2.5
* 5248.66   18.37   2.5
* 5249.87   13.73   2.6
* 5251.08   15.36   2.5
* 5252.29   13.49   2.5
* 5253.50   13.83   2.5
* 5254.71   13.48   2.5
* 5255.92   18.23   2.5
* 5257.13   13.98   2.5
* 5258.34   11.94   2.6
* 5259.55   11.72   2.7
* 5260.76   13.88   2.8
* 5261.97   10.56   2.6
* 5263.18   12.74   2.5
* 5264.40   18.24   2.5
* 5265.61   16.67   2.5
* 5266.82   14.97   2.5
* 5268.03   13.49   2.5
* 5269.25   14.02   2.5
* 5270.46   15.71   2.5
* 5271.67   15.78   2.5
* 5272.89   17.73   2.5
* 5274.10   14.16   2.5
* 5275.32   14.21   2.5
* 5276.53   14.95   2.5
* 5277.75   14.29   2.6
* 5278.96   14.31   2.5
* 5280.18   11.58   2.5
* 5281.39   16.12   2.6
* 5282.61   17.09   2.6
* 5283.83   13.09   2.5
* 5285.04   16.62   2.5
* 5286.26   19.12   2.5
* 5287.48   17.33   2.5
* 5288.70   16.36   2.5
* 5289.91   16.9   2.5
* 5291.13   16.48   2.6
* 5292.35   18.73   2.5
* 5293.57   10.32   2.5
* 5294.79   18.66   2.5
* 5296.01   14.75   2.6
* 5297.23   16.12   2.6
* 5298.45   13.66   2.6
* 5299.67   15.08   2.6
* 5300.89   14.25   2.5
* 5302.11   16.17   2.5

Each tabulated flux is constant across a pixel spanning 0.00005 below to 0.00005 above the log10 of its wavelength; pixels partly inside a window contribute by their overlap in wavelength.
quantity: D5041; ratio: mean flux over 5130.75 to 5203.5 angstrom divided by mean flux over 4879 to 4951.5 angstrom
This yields 0.9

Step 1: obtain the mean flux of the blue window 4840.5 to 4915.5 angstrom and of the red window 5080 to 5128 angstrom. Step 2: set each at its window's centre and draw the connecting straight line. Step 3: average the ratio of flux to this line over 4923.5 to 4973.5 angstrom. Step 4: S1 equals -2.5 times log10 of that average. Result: -0.070 mag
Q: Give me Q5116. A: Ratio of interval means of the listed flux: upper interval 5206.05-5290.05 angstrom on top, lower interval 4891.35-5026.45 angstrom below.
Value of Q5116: 0.90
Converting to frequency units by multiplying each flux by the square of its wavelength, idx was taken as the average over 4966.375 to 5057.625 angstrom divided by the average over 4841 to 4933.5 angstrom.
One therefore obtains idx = 1.11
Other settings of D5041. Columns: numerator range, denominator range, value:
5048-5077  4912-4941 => 1.03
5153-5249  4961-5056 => 0.86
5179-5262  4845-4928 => 0.91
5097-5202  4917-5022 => 0.87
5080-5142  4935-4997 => 0.97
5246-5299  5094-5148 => 0.94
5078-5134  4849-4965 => 0.96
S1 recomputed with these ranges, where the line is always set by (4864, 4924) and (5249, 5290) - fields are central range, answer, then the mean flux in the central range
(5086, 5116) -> -0.05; 15.7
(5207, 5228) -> 0.00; 14.9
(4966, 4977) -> -0.01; 15.2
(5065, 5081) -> -0.02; 15.3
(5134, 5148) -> -0.11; 16.6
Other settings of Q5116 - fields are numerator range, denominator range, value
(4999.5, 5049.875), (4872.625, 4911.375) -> 1.17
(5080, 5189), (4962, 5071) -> 0.90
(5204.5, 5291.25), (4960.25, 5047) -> 0.89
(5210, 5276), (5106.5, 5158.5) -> 0.95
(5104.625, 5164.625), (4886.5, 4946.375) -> 0.99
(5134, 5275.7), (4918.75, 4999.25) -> 0.90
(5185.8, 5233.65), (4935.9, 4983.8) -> 0.87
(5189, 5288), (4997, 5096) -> 0.88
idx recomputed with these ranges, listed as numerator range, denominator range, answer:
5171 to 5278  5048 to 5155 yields 0.97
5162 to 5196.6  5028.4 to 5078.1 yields 0.85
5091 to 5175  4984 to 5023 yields 0.90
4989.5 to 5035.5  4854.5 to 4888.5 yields 1.17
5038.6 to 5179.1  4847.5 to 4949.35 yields 1.05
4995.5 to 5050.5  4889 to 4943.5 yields 1.19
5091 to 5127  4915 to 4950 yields 1.06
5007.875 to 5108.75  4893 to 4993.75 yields 1.03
